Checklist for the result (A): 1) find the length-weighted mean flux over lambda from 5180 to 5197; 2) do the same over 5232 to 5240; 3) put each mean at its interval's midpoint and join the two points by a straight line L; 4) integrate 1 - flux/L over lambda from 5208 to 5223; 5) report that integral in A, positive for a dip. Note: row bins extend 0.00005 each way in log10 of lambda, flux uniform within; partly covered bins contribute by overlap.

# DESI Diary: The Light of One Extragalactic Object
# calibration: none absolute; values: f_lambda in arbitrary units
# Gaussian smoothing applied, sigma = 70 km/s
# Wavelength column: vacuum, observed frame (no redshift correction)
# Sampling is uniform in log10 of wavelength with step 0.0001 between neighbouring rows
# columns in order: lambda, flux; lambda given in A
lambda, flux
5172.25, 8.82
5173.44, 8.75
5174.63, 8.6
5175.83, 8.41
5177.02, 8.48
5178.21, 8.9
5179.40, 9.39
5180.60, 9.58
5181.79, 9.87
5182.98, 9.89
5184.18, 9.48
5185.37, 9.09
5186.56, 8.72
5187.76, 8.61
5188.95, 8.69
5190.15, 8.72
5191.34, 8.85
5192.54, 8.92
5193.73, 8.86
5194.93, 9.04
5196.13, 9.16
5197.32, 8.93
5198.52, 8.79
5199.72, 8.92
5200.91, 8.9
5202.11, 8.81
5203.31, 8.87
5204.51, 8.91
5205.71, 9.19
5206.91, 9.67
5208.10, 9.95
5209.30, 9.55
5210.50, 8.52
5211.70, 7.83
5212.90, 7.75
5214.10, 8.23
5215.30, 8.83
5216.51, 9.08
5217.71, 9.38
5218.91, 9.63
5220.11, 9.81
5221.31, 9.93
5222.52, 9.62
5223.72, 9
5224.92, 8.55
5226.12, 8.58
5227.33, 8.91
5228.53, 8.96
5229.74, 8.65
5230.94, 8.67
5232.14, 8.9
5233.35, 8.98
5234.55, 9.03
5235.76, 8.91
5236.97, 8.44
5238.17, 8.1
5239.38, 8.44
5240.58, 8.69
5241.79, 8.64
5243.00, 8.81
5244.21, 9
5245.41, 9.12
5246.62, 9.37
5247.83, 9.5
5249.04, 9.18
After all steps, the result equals -0.3 A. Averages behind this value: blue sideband 9.1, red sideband 8.67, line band 9.05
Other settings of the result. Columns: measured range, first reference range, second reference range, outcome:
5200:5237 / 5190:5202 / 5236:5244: -1.0 A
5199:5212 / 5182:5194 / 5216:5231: 0.1 A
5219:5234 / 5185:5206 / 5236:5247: -0.5 A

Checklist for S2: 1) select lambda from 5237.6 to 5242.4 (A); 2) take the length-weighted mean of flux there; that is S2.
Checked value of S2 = 8.46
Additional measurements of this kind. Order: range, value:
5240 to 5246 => 8.85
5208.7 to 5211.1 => 9.03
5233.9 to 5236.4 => 8.95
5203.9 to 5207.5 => 9.24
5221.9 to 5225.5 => 9.06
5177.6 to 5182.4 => 9.44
